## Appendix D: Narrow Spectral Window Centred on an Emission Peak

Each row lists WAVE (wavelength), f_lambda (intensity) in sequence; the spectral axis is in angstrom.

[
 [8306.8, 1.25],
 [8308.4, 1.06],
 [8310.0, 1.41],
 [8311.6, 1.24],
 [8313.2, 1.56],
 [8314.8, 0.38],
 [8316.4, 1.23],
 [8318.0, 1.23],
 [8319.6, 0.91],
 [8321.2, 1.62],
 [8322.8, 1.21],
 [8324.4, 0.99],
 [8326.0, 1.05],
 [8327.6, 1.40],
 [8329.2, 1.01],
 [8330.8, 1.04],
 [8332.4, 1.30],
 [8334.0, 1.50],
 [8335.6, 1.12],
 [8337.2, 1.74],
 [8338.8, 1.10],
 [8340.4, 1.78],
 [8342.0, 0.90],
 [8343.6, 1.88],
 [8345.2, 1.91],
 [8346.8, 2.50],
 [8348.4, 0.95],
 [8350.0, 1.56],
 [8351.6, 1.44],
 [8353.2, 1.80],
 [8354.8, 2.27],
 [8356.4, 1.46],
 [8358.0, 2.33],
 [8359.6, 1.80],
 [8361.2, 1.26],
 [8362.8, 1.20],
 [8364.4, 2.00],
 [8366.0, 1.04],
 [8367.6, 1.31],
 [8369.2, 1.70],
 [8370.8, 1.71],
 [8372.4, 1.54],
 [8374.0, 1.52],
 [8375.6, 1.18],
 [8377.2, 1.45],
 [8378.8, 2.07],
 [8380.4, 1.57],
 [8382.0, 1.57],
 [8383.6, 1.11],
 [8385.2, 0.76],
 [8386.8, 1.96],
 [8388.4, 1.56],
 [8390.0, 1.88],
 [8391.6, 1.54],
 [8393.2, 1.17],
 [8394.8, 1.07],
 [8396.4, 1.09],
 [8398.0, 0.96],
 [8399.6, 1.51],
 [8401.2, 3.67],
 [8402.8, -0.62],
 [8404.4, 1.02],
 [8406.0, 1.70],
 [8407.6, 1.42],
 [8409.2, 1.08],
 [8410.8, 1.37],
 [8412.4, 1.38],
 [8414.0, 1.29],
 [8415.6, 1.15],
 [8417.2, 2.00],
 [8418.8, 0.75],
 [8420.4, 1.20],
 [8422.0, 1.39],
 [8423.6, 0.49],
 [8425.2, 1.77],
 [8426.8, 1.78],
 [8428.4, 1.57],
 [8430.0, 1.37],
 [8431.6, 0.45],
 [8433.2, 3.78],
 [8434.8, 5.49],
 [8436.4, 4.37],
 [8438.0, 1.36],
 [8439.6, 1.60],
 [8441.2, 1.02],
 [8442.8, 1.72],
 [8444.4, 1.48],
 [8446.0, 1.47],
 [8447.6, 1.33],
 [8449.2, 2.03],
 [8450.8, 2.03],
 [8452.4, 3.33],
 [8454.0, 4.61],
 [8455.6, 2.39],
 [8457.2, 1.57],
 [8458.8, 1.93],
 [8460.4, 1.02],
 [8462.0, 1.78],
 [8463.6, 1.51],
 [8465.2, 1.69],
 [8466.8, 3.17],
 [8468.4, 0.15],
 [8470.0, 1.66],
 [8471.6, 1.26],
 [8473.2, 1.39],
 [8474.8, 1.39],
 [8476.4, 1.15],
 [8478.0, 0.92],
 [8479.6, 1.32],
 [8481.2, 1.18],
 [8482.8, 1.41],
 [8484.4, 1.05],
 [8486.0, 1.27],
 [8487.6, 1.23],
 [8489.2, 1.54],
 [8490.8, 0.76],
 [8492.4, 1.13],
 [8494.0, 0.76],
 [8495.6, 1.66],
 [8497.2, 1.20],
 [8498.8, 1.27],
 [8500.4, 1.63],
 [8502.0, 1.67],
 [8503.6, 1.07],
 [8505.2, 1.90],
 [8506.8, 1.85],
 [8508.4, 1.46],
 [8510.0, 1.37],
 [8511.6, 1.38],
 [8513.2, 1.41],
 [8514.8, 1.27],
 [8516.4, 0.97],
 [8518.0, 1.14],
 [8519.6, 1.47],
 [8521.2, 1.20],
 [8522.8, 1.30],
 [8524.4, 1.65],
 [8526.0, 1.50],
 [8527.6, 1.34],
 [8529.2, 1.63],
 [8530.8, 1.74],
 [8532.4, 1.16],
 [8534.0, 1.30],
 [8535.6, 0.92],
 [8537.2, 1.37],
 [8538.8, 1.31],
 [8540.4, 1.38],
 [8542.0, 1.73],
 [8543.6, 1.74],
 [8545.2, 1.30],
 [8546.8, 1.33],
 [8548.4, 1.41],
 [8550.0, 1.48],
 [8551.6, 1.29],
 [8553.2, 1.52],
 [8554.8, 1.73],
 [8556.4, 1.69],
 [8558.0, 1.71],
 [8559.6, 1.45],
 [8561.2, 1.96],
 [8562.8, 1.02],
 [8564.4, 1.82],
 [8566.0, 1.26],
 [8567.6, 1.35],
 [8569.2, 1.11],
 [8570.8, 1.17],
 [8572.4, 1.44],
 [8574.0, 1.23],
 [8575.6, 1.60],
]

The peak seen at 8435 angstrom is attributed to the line [S II]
